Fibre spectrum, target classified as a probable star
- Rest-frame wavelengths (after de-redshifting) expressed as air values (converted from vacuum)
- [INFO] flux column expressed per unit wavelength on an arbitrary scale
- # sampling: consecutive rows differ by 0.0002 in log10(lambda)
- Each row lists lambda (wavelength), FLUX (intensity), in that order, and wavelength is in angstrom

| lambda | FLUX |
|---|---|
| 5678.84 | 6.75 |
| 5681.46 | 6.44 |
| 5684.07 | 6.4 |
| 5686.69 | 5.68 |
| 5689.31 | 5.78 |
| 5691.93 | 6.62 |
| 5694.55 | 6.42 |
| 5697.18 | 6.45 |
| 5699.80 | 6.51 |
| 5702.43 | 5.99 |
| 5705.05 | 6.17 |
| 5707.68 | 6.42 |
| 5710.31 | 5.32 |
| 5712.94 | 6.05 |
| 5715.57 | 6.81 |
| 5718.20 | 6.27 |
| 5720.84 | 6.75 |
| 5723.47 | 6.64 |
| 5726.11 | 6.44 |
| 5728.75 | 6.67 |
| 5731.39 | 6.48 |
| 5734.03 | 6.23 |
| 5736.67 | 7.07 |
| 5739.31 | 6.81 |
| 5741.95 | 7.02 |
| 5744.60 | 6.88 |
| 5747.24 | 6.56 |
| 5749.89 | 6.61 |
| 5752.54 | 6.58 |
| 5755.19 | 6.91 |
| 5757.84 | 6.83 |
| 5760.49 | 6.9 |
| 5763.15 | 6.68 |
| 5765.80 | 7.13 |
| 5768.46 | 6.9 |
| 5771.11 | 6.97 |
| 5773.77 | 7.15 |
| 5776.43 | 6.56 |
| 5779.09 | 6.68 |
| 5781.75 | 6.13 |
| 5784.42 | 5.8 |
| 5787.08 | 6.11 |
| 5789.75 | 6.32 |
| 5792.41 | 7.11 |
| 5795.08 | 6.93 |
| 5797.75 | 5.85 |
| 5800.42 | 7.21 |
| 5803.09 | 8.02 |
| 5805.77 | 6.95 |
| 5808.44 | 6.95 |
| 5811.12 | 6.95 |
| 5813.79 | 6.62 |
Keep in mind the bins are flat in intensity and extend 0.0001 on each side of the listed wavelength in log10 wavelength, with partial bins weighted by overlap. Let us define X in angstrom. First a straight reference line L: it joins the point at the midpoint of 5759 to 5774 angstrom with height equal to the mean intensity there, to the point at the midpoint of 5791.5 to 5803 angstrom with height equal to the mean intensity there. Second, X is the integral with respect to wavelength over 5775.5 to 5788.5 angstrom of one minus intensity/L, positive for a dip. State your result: 1.26 angstrom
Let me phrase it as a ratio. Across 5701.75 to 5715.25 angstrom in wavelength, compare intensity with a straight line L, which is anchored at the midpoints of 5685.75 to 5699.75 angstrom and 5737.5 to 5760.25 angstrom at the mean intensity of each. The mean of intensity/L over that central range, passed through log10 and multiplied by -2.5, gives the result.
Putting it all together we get 0.06 mag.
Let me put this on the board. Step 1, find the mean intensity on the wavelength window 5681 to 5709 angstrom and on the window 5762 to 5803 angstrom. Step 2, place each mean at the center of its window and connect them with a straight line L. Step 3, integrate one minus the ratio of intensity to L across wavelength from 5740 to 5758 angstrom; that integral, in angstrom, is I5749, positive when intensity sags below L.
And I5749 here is -0.69 angstrom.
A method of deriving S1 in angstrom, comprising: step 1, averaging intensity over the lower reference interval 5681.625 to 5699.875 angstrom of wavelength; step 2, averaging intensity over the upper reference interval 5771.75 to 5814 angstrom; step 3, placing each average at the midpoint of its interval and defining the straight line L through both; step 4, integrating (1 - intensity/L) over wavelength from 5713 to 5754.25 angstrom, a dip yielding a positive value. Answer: -1.2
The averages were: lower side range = 6.26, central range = 6.64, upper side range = 6.72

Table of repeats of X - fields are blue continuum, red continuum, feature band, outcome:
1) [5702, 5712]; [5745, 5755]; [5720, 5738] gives -0.8 angstrom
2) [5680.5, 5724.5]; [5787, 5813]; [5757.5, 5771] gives -0.5 angstrom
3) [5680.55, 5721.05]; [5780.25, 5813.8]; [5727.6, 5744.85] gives -0.9 angstrom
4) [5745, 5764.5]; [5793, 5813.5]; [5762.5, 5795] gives 1.0 angstrom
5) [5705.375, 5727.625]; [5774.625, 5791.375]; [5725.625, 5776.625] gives -3.7 angstrom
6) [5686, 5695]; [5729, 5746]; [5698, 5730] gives 0.5 angstrom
